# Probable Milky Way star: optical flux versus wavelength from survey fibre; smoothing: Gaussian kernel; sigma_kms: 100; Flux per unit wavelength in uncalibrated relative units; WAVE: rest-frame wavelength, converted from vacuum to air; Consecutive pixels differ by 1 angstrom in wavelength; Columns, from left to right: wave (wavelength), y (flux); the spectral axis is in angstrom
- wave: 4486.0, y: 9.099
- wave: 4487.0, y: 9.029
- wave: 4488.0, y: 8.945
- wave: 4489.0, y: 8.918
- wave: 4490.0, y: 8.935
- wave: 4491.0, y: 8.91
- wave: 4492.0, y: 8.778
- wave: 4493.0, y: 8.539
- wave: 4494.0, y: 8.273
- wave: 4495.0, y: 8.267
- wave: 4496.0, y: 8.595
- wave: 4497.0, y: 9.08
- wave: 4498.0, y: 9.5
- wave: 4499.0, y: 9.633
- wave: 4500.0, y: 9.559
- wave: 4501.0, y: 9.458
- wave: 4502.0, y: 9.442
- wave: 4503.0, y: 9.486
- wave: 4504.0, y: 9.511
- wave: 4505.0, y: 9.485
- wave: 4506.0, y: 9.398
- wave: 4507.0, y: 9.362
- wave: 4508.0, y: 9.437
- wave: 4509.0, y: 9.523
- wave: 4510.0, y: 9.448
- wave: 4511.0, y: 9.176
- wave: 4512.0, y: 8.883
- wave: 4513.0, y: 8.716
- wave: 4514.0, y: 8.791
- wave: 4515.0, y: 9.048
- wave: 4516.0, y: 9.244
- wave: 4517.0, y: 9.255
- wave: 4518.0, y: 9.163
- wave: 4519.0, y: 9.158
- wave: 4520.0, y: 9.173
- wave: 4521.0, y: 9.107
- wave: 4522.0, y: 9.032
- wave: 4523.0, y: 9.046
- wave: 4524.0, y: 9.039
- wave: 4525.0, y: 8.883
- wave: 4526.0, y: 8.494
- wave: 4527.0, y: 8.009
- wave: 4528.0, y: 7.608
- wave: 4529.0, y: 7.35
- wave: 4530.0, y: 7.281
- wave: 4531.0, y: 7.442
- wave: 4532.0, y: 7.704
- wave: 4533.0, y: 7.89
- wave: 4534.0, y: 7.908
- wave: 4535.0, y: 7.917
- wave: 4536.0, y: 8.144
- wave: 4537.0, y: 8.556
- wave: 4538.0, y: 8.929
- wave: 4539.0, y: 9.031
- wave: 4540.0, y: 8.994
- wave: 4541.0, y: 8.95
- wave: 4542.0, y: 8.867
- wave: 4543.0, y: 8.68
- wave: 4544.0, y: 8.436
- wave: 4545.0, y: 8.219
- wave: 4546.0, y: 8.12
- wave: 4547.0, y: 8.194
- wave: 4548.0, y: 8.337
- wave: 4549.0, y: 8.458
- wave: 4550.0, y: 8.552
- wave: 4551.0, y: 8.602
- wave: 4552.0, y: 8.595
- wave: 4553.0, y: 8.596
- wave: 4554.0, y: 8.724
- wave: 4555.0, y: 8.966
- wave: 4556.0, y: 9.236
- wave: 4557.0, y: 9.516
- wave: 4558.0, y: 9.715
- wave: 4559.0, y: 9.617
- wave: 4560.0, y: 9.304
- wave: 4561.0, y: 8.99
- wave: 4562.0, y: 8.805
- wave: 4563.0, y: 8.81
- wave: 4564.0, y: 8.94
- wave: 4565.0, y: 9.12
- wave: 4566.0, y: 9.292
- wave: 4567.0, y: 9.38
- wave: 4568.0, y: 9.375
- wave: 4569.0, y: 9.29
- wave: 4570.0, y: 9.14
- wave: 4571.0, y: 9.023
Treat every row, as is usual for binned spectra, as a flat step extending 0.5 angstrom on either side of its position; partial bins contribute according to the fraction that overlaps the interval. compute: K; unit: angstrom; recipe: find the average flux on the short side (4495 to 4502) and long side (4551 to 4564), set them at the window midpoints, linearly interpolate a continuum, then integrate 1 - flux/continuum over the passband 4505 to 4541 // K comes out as 1.8 angstrom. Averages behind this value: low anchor 9.24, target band 8.7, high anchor 9.05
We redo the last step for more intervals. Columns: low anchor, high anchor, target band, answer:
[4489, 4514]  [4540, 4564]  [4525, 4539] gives 1.4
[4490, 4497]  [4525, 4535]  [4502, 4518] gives -1.9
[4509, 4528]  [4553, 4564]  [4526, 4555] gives 2.4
